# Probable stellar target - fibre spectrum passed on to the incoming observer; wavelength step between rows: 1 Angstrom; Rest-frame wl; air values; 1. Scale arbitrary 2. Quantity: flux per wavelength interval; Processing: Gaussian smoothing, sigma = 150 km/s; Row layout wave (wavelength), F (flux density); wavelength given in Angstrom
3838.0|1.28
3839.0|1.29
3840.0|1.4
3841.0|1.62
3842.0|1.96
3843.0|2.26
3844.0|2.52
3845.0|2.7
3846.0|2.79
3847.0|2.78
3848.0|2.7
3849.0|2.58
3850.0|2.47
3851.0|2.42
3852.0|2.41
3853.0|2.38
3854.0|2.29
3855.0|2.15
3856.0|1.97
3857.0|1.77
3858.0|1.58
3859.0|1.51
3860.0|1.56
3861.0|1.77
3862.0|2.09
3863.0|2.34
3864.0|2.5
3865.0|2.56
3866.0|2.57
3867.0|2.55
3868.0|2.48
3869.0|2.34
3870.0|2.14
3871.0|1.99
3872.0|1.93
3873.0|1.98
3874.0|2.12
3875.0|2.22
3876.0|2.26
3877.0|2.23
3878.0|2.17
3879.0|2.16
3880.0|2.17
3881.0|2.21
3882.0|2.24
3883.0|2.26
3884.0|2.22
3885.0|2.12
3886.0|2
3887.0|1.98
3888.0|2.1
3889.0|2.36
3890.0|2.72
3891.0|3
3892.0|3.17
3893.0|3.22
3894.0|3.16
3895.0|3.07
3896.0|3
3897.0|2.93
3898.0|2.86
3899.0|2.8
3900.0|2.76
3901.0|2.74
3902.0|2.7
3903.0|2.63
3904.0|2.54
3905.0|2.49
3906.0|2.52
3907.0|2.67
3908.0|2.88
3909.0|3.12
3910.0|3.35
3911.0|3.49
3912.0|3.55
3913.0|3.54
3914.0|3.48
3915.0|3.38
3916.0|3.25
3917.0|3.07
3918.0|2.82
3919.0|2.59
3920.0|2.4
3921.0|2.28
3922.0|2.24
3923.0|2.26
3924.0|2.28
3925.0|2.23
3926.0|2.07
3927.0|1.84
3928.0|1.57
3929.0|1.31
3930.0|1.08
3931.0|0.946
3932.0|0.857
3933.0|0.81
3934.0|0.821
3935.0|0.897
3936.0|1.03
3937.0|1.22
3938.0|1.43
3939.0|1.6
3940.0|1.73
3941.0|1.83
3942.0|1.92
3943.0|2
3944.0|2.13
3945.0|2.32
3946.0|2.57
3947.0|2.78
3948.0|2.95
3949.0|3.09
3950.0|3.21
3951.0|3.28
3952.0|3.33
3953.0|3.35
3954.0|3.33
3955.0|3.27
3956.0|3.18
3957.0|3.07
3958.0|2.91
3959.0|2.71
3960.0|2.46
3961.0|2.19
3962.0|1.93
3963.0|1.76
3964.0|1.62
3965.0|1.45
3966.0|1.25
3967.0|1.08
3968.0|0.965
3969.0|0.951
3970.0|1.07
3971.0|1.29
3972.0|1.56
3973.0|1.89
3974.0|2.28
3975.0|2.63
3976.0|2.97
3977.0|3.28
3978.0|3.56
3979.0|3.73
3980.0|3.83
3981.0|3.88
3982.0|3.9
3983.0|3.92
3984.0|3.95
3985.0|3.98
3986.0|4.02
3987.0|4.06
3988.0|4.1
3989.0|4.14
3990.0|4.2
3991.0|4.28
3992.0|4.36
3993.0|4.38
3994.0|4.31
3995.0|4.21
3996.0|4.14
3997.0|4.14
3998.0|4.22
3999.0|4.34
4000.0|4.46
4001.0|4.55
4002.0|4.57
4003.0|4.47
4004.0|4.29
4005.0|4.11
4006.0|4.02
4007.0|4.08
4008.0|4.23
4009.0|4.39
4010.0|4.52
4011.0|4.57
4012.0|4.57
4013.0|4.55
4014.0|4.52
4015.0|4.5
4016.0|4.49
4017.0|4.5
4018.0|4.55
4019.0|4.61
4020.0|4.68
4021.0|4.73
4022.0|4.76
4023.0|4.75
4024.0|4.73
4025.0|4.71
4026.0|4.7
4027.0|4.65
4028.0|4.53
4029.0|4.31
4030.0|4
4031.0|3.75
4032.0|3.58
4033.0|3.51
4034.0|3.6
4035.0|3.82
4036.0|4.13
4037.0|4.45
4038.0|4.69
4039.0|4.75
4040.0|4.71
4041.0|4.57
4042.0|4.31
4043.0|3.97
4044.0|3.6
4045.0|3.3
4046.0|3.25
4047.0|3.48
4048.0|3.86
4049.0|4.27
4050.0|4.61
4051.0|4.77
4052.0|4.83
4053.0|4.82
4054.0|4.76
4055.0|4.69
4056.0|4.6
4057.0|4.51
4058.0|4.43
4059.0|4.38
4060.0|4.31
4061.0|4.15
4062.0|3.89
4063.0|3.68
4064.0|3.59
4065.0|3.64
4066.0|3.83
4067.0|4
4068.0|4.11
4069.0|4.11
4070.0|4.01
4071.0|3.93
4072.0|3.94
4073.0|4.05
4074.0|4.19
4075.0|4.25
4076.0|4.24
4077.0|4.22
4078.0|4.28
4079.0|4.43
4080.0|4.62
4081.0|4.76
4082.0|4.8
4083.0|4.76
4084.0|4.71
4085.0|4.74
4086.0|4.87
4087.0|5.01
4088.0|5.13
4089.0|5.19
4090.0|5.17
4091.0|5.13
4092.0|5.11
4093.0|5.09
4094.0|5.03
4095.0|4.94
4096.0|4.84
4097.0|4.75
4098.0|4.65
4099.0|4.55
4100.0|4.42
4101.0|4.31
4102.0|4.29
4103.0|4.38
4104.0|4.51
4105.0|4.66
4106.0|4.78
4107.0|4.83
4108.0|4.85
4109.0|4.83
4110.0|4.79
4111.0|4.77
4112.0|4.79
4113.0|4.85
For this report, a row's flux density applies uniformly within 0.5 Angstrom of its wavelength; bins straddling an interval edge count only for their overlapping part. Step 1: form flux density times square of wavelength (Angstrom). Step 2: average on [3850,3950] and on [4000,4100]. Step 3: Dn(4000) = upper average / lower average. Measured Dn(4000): 2.06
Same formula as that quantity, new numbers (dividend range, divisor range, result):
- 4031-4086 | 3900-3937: 1.96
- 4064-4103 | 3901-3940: 2.19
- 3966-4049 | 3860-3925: 1.61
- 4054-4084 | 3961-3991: 1.61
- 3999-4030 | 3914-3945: 2.48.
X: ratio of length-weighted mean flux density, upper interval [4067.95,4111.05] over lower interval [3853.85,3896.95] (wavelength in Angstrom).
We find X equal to 2.02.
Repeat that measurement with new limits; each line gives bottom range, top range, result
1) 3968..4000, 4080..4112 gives 1.39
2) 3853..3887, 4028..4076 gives 1.93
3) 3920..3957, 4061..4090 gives 2.06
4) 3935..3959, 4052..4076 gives 1.69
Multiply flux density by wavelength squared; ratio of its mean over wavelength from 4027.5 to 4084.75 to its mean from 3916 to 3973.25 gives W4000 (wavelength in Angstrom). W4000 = 2.17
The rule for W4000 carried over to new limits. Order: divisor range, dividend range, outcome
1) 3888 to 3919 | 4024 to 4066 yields 1.53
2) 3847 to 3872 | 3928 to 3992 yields 1.18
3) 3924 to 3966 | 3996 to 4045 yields 2.16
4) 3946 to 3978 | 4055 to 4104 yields 1.99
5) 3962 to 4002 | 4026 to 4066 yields 1.34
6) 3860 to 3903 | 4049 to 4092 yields 2.01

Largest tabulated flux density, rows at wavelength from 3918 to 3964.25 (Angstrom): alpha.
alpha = 3.35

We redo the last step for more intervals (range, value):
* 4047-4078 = 4.83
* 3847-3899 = 3.22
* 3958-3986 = 4.02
